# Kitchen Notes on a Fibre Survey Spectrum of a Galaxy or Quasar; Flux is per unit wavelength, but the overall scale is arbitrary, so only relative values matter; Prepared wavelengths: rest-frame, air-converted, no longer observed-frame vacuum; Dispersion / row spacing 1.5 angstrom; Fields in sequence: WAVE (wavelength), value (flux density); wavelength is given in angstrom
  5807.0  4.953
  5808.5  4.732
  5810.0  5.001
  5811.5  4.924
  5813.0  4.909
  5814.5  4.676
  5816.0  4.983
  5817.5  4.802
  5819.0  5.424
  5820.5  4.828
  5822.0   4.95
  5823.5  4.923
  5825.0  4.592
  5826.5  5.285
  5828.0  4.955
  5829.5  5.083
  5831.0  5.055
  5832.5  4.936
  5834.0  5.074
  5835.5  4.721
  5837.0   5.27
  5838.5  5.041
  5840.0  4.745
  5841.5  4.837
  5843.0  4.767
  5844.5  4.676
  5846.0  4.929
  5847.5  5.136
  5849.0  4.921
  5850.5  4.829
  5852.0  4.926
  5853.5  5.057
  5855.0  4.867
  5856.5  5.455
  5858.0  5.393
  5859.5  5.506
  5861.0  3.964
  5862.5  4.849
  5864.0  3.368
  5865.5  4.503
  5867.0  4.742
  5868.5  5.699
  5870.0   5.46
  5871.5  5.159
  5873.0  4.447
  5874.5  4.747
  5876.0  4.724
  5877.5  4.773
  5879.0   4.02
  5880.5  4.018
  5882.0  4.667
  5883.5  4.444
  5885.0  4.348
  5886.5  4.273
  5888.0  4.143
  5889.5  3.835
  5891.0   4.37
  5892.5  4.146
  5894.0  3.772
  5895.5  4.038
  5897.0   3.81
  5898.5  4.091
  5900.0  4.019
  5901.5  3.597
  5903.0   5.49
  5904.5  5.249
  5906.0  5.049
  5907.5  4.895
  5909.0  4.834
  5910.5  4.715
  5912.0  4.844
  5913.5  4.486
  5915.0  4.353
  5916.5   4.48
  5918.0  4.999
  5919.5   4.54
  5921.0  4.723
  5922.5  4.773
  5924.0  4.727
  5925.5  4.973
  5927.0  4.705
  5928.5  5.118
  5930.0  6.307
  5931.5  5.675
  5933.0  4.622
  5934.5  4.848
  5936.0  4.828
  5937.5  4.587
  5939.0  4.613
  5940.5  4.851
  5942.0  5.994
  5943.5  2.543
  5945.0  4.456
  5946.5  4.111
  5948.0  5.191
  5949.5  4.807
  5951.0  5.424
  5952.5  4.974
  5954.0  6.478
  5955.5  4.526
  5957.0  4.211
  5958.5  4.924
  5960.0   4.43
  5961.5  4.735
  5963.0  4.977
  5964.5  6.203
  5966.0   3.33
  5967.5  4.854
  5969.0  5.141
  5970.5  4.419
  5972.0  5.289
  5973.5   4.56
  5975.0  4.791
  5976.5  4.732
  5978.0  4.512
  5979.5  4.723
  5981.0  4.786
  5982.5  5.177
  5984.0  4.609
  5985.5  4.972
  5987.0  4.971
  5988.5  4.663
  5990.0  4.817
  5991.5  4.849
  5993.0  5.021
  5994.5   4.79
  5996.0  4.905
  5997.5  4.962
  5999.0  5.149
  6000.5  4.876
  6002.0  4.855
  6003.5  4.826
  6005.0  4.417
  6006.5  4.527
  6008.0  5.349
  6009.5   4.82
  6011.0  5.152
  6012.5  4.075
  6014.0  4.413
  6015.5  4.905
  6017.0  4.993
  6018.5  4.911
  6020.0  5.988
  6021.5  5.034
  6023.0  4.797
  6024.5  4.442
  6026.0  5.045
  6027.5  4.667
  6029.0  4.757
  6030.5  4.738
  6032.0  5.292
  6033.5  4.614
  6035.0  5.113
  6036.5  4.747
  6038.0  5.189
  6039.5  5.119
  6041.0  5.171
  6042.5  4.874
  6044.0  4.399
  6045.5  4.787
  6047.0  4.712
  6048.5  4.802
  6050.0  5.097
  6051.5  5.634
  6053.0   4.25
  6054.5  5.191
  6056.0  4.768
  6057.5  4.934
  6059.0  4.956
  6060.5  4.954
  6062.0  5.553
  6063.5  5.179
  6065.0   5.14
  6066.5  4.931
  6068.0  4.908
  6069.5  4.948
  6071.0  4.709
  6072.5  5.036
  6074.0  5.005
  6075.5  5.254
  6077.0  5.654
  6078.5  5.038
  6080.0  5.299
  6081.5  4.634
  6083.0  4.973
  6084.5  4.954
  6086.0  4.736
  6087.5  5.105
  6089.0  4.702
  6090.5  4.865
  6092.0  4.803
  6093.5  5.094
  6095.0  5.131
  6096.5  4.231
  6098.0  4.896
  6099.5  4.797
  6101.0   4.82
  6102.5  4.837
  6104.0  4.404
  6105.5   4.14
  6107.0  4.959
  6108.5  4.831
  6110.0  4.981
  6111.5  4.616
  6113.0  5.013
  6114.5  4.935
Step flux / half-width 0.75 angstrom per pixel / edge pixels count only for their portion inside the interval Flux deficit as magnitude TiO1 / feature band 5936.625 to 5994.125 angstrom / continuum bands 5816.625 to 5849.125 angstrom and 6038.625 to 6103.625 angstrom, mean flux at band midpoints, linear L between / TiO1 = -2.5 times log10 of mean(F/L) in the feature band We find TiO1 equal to 0.03 mag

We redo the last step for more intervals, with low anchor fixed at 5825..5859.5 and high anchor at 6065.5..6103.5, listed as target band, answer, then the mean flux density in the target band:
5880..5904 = 0.19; 4.2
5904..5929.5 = 0.04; 4.8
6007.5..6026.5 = 0.01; 4.91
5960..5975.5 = 0.03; 4.81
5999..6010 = 0.03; 4.83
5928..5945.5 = 0.02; 4.87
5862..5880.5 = 0.07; 4.68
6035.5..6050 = 0.01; 4.88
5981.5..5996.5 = 0.02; 4.88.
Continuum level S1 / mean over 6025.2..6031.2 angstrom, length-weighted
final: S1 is 4.8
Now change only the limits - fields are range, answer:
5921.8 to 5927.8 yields 4.8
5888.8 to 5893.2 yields 4.12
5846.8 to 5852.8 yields 4.95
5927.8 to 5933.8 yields 5.43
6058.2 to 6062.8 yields 5.15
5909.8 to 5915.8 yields 4.6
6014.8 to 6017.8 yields 4.95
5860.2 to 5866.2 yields 4.18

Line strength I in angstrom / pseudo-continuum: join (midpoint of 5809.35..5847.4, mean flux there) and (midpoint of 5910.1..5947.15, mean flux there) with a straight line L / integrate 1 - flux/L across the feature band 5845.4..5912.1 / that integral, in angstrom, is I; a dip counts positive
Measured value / 3.1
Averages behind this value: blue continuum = 4.94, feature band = 4.62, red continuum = 4.76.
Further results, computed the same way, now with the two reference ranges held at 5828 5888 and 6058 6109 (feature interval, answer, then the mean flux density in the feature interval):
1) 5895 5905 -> 1.1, 4.31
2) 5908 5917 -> 0.4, 4.63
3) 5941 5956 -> 0.0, 4.86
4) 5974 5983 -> 0.2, 4.77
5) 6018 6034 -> -0.2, 4.94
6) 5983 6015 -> 0.4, 4.81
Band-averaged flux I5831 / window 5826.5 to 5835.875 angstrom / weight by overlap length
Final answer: 5.01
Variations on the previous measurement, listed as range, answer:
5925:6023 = 4.86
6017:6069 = 4.96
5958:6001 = 4.83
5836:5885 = 4.8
